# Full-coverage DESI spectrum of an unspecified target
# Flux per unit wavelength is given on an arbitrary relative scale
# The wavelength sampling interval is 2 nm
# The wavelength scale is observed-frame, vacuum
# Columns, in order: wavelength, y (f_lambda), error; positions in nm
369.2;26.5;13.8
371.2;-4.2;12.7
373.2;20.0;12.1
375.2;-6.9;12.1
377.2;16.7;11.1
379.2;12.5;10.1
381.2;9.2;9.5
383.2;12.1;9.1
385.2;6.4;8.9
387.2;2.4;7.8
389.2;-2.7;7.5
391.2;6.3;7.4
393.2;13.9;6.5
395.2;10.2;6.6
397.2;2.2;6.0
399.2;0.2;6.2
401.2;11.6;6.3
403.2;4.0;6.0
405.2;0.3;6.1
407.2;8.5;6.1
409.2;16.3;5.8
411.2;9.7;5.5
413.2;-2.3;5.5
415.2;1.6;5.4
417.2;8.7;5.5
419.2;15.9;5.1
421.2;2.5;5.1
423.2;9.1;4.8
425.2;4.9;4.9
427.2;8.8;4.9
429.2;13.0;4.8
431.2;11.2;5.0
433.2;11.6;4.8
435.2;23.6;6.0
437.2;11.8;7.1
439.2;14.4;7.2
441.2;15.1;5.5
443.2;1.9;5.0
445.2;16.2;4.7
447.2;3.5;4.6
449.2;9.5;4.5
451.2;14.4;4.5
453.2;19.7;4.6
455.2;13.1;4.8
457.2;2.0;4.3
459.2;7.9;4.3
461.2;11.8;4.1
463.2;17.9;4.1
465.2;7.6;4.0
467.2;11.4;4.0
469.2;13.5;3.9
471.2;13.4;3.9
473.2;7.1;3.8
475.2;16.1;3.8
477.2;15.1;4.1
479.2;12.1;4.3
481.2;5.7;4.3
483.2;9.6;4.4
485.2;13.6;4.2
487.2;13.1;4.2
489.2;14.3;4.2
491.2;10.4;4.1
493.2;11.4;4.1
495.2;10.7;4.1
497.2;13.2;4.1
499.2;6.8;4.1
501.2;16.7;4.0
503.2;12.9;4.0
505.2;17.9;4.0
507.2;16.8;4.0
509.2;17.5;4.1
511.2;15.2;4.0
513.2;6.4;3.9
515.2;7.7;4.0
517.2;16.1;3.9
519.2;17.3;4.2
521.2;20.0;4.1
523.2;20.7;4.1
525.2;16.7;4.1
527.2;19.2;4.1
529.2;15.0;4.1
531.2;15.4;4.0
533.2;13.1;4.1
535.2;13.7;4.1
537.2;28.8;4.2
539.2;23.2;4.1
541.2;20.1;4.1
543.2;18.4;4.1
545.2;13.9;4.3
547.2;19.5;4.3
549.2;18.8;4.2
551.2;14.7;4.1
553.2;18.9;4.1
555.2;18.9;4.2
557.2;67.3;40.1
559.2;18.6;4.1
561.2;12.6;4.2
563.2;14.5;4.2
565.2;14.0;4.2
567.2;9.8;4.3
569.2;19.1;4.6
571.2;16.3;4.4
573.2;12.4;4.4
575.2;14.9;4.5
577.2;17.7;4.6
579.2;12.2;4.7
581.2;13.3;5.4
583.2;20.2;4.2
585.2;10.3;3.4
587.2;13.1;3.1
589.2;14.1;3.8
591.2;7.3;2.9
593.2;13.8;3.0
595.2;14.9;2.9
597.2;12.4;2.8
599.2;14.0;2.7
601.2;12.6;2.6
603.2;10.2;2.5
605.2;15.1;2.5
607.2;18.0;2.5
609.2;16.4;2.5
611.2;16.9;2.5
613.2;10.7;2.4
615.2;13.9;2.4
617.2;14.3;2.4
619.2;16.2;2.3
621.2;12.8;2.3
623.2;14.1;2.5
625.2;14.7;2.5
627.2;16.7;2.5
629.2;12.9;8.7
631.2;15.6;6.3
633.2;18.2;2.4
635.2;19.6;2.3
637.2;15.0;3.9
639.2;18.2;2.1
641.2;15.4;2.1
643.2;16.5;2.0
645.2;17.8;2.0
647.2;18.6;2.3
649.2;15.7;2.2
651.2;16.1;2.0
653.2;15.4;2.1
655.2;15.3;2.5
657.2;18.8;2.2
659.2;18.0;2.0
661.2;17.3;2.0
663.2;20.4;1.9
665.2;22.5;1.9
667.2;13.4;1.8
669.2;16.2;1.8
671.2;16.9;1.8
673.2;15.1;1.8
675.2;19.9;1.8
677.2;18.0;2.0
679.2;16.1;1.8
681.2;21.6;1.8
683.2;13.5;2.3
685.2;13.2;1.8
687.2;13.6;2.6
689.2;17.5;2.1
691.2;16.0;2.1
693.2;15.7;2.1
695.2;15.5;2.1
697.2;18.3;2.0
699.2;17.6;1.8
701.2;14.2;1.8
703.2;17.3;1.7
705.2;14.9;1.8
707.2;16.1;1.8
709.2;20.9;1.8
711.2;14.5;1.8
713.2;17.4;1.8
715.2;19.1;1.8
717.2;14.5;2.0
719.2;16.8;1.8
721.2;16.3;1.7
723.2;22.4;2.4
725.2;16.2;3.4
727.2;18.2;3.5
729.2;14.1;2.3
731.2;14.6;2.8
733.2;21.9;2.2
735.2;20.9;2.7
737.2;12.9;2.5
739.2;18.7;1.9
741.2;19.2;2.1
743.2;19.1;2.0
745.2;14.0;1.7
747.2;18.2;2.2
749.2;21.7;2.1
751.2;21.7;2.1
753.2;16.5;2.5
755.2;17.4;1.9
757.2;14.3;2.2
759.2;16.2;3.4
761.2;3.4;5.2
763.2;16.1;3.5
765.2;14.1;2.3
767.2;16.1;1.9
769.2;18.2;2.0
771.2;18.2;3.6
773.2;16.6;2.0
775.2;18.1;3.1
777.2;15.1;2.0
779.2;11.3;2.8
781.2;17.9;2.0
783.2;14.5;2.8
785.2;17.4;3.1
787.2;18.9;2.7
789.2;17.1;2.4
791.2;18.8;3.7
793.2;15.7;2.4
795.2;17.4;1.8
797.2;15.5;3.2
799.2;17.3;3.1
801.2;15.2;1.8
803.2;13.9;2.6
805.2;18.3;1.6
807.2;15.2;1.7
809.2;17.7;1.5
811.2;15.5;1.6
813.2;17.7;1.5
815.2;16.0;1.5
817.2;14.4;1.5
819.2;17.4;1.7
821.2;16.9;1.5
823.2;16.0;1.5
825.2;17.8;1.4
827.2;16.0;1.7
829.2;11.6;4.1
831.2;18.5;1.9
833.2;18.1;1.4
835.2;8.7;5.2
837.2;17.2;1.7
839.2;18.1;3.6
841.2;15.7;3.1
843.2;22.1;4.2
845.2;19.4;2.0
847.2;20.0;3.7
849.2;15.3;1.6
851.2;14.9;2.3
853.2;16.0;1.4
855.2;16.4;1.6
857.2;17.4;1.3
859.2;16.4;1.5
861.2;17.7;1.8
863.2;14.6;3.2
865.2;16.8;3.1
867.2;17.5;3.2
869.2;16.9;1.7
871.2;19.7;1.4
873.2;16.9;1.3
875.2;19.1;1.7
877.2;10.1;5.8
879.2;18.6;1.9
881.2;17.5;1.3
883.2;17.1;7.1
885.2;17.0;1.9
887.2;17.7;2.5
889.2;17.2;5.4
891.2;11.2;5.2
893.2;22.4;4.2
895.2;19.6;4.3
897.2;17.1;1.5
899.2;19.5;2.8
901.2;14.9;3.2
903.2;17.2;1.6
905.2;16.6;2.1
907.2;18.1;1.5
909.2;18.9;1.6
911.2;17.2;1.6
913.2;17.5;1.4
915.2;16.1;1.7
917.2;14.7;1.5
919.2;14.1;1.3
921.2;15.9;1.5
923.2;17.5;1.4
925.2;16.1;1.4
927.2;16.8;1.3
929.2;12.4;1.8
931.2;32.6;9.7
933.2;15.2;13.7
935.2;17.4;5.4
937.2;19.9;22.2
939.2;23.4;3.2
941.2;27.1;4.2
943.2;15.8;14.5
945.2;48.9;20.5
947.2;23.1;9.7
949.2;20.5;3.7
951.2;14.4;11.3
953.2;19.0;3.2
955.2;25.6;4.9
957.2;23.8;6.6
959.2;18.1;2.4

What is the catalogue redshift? 0.941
